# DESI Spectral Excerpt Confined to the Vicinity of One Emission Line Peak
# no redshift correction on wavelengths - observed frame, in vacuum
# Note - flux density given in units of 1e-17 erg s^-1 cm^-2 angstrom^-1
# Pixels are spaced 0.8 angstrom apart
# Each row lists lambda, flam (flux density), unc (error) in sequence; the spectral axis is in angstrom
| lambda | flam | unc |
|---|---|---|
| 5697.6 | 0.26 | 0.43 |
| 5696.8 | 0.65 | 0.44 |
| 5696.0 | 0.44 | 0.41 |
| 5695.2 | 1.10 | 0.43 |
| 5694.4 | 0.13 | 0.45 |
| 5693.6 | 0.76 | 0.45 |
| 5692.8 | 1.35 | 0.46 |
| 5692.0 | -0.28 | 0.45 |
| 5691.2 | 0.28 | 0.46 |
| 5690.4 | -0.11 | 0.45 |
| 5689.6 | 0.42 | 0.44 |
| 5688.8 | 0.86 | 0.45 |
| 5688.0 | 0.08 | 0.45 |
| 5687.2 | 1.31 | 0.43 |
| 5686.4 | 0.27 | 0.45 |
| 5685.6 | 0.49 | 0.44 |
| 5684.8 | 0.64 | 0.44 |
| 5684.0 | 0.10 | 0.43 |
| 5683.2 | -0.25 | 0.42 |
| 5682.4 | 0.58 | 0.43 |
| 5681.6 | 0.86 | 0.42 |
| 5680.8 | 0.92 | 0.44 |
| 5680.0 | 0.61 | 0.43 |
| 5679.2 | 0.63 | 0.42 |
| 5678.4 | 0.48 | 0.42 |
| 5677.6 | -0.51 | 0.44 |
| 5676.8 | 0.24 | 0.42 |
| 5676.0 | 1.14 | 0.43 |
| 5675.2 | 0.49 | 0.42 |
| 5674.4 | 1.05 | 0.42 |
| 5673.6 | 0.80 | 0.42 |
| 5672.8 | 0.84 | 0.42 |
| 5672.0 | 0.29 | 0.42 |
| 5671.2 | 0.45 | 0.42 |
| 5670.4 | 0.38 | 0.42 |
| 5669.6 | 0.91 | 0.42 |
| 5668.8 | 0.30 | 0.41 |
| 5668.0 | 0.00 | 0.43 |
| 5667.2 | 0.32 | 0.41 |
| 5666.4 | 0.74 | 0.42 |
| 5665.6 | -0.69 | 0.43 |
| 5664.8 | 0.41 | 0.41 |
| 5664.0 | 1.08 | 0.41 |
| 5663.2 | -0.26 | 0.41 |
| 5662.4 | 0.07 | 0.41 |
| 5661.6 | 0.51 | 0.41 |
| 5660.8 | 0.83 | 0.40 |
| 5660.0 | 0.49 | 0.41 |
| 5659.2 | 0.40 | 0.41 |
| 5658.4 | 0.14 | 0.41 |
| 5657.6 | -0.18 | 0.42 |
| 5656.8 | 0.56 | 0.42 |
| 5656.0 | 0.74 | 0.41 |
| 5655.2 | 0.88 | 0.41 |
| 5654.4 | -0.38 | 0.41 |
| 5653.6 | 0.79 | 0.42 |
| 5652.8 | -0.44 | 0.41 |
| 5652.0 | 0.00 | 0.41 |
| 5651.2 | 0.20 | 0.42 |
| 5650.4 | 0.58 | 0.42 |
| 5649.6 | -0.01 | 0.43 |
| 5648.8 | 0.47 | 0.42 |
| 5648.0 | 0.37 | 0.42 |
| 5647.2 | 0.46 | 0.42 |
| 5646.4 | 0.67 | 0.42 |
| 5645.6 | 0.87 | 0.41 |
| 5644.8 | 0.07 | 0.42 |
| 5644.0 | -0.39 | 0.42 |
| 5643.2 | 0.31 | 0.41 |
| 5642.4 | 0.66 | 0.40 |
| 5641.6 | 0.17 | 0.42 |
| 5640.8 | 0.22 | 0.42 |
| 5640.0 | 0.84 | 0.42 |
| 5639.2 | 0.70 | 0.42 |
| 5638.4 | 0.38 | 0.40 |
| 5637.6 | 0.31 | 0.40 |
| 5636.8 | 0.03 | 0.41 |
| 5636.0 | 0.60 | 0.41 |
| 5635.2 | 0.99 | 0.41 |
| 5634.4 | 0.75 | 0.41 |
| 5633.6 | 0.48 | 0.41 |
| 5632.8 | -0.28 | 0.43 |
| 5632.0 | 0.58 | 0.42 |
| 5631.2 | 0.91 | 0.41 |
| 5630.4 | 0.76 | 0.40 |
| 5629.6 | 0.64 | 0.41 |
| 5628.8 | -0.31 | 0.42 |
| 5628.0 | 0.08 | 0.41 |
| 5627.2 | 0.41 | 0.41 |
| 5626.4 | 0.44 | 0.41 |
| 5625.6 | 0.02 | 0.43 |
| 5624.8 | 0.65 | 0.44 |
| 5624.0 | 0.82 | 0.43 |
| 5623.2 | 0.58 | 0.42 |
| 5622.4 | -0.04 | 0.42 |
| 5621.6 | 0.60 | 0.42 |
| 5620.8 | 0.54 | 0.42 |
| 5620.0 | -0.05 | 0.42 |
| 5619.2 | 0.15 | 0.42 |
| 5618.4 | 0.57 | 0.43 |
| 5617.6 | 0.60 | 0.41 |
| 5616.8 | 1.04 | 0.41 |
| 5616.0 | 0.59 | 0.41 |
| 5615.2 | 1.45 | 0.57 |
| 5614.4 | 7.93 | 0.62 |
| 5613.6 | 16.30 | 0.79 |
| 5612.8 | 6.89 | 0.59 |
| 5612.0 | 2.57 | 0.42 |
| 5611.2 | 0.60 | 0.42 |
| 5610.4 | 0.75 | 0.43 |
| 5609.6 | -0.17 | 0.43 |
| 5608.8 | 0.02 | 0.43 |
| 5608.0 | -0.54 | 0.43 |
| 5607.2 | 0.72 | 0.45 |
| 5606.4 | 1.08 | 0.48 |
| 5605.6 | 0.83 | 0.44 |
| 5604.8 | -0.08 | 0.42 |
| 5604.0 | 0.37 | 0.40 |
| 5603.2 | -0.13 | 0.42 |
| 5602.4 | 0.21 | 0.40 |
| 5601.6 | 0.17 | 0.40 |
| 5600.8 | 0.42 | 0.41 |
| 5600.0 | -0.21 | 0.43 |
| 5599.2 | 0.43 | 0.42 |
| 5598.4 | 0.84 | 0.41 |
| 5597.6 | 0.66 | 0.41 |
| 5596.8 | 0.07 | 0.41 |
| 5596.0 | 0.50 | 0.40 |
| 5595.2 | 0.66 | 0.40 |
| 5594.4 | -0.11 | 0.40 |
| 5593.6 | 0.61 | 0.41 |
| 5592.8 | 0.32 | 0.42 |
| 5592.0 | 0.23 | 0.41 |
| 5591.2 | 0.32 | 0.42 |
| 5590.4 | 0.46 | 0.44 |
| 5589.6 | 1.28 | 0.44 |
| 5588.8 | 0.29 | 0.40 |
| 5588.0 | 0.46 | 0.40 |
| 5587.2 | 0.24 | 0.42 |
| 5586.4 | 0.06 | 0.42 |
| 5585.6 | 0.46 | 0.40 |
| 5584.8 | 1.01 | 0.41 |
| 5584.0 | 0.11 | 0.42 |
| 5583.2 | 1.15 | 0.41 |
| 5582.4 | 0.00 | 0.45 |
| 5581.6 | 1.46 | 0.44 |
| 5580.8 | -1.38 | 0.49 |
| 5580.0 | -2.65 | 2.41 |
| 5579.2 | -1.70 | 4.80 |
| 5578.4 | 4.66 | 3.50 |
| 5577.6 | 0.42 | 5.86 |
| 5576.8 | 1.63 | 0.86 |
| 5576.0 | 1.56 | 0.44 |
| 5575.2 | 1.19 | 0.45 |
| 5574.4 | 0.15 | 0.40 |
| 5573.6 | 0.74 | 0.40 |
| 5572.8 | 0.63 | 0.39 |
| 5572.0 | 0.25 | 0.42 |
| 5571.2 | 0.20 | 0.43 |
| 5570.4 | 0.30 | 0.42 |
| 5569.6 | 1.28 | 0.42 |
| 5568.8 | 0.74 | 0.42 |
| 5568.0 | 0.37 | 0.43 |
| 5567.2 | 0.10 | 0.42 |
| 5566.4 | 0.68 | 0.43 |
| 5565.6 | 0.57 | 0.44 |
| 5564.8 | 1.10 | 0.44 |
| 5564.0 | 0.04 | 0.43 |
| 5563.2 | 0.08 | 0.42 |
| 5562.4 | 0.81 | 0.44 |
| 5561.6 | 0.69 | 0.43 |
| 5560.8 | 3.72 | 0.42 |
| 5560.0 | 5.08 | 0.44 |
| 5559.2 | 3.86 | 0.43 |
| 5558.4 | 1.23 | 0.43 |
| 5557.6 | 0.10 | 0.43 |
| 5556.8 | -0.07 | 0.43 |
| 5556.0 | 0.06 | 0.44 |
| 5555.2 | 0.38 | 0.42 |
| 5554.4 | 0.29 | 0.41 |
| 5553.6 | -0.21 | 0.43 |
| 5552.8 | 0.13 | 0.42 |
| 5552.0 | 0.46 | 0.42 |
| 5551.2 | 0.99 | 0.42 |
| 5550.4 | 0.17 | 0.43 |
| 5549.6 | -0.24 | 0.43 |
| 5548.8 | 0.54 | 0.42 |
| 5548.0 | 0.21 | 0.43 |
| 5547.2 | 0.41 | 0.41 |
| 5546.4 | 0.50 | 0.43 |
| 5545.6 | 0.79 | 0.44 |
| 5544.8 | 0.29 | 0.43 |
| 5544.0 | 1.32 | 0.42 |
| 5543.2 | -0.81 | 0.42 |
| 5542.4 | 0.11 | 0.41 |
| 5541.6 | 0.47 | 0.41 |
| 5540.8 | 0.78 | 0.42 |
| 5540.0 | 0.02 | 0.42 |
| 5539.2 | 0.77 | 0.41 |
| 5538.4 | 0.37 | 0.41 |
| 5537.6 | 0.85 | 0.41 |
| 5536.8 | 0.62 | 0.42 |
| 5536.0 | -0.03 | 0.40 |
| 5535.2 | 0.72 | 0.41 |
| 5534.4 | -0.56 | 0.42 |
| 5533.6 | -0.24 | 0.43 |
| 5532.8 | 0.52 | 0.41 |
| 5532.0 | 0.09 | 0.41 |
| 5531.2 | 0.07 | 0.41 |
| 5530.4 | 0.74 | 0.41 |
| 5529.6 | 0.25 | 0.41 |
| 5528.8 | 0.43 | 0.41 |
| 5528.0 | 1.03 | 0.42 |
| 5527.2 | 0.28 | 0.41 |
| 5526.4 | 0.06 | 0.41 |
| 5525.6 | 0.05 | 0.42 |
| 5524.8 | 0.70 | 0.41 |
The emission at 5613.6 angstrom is [O III]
